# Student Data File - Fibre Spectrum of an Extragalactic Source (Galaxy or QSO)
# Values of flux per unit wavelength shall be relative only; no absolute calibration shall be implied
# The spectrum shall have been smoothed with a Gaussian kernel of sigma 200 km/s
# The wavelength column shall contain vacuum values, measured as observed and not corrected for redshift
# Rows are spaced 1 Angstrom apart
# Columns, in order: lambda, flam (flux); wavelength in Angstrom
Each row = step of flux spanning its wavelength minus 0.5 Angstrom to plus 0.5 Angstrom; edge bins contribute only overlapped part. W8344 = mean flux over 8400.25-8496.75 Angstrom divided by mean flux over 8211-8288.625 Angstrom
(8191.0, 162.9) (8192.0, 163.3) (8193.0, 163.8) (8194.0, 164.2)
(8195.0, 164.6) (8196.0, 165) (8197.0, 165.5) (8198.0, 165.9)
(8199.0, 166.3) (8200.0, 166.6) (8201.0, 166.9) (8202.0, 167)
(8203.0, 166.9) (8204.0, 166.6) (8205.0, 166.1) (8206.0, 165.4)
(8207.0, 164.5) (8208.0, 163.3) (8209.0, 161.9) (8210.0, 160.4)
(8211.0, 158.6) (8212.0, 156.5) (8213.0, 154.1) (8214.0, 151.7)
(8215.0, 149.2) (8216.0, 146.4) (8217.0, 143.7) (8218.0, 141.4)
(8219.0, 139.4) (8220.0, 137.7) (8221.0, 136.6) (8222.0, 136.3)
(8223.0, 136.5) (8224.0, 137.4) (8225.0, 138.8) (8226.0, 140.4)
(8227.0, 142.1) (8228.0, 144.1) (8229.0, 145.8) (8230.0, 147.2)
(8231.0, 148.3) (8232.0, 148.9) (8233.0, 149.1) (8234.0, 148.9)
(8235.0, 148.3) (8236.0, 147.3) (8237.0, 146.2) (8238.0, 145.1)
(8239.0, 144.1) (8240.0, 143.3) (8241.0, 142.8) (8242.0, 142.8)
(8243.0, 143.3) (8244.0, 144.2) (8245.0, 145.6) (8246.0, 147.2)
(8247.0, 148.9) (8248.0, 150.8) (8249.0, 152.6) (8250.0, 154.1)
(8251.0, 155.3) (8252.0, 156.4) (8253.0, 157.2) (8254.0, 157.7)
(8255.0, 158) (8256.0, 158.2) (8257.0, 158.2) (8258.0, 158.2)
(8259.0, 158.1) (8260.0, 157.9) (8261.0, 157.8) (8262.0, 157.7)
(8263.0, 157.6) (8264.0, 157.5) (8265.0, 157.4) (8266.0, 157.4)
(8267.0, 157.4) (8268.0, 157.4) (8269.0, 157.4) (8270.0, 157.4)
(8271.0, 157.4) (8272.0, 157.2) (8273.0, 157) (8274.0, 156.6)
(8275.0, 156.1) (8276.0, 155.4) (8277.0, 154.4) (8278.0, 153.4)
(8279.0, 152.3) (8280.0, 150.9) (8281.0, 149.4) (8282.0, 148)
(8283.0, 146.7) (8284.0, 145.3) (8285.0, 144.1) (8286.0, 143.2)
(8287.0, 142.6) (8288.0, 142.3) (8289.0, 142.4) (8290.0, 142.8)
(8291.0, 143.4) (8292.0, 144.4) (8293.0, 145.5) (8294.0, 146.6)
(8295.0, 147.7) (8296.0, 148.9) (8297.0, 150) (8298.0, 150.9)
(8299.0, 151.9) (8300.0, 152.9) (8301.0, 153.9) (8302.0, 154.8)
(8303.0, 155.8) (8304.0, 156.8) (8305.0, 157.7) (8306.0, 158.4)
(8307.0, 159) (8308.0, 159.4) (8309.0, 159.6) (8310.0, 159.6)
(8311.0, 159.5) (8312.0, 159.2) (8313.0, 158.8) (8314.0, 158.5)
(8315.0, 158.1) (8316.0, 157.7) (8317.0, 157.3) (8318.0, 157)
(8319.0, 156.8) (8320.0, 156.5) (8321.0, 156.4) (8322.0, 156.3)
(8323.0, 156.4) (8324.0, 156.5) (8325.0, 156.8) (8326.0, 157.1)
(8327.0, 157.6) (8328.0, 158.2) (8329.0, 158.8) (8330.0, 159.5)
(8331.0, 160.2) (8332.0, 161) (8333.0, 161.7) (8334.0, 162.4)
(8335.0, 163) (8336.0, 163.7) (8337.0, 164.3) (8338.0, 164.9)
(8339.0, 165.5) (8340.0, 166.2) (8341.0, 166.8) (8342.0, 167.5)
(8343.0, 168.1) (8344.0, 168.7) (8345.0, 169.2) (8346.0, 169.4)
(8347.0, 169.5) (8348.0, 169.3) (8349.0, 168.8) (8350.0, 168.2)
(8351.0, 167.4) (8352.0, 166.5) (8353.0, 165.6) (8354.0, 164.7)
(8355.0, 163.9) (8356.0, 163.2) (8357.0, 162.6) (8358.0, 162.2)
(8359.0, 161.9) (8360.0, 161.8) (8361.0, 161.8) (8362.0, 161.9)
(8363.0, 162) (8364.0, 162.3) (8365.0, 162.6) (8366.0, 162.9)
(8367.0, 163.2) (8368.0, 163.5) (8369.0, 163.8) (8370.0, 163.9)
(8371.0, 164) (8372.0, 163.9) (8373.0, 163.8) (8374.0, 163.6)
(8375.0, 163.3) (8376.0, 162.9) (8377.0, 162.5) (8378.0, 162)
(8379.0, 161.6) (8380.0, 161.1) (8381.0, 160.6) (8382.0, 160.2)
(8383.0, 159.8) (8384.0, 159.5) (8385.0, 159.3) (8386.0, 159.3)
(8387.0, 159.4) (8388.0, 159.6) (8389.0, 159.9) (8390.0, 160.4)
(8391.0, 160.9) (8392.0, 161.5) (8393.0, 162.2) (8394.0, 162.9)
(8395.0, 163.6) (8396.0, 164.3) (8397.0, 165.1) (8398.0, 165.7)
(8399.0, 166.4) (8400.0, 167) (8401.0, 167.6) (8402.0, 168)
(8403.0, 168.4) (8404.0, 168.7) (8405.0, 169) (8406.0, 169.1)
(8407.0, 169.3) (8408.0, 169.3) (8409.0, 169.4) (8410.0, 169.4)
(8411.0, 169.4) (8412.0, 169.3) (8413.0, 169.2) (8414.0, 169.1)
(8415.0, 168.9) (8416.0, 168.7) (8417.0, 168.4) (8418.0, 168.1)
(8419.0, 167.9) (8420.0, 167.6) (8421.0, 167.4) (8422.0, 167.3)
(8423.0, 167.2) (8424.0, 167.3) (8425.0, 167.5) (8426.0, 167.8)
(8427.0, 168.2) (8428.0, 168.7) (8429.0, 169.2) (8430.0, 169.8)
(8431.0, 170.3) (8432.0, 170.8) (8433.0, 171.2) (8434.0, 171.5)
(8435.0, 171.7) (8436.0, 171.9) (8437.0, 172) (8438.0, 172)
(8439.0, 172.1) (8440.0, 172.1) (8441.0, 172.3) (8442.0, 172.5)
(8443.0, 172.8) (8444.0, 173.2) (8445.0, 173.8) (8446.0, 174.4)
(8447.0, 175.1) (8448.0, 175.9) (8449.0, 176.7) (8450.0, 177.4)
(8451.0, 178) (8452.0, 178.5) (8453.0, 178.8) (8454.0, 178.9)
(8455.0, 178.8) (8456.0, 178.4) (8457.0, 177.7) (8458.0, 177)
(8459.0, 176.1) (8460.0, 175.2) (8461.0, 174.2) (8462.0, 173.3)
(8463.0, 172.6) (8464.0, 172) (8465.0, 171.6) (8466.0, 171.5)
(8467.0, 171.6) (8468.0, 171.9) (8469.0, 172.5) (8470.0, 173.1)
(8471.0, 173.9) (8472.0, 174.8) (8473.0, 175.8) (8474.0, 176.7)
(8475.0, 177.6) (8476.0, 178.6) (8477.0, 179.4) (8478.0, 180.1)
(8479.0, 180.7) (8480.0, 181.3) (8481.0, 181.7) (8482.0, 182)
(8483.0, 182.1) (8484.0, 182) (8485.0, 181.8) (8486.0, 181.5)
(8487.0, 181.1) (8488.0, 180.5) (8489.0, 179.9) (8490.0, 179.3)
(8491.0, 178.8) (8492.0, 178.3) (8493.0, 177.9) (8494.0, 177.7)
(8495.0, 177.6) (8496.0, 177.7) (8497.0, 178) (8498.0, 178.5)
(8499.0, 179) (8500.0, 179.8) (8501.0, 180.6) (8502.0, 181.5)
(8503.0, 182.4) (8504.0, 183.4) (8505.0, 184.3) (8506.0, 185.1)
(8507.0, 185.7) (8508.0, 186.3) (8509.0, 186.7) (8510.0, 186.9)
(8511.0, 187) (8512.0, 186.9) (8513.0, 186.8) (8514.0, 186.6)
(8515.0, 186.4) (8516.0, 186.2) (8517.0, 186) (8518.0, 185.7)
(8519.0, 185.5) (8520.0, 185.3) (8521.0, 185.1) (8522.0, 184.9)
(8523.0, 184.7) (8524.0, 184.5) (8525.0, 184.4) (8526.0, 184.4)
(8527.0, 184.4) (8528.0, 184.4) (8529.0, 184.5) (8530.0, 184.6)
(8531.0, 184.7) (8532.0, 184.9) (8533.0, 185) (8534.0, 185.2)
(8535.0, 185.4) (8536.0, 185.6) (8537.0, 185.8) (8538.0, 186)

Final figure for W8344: 1.16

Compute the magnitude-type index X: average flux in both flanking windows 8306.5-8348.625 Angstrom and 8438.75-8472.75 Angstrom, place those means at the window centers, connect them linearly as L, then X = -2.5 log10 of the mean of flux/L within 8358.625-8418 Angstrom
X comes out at 0.02 mag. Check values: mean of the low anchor 161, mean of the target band 164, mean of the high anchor 175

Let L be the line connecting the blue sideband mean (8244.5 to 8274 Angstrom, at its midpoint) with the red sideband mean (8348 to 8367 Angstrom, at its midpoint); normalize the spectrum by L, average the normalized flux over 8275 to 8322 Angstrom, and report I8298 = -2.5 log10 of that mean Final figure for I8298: 0.047 mag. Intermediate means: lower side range 156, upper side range 164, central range 152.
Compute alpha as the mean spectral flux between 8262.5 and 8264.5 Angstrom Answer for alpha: 158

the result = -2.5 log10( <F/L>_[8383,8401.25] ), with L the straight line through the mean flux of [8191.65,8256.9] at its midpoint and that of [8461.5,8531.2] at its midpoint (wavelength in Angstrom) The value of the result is 0.05 mag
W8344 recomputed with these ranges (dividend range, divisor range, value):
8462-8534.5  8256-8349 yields 1.16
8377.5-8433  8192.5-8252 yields 1.09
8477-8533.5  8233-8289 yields 1.20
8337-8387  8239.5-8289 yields 1.08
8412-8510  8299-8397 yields 1.09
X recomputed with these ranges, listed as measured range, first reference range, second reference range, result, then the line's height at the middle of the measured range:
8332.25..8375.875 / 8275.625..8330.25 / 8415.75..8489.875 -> -0.03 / 160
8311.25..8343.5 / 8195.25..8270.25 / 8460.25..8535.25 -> 0.02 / 163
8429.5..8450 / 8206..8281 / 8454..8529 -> 0.01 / 174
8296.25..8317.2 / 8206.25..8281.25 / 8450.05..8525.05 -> 0.01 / 159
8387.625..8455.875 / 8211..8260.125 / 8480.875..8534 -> 0.02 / 172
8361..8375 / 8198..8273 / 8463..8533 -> 0.02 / 167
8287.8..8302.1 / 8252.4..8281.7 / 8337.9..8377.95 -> 0.08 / 159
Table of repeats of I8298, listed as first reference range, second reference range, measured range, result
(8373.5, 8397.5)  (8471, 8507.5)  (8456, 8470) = 0.01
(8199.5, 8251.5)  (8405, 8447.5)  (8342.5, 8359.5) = -0.03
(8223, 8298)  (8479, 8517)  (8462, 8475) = 0.03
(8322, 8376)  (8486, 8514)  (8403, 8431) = 0.02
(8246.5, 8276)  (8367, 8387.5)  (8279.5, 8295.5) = 0.09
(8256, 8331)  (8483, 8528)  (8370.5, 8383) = 0.02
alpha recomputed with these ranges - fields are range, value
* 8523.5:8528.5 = 184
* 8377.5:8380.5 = 162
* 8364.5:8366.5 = 163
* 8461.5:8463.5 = 173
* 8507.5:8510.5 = 187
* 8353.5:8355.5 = 164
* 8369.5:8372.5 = 164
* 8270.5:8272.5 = 157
